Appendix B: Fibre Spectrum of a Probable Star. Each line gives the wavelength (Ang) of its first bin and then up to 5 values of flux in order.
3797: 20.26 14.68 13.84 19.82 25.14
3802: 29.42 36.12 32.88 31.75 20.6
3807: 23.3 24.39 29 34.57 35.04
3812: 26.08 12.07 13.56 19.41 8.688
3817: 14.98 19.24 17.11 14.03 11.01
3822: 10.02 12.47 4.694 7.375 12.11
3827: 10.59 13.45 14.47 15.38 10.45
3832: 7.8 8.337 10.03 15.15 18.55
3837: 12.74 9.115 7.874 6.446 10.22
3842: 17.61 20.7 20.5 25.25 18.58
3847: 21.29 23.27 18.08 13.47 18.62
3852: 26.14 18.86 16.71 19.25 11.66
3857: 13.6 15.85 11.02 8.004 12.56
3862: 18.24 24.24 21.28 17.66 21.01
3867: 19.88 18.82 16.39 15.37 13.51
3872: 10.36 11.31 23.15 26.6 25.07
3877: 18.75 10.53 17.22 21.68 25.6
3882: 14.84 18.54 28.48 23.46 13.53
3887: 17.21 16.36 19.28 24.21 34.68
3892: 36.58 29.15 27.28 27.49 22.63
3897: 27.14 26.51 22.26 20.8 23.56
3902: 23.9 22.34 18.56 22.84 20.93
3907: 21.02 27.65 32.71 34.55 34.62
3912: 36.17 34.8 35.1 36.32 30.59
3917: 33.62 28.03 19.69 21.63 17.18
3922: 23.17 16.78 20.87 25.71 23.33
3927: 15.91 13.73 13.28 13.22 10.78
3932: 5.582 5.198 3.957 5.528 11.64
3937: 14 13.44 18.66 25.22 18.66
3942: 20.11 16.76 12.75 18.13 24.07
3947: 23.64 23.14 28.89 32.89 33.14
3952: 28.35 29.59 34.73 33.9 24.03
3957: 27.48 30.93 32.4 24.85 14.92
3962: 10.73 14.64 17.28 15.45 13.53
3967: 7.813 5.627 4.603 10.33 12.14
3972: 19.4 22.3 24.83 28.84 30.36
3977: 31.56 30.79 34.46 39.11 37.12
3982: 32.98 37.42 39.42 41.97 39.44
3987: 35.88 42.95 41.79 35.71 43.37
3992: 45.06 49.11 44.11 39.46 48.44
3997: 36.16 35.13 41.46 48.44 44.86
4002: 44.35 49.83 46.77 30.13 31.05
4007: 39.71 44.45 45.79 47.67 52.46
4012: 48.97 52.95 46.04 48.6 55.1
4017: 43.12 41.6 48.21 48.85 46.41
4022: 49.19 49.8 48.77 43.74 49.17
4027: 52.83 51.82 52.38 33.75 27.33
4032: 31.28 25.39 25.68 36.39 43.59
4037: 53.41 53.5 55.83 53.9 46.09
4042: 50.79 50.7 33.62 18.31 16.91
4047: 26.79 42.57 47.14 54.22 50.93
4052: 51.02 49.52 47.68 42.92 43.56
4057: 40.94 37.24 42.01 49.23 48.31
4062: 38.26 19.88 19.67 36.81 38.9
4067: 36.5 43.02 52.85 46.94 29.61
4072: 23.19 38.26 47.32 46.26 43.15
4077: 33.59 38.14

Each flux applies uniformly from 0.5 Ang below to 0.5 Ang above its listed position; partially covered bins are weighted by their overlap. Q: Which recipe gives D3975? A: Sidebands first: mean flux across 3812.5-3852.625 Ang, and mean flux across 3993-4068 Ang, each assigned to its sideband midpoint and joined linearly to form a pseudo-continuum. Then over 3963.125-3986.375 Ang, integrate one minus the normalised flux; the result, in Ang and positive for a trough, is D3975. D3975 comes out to 6.9 Ang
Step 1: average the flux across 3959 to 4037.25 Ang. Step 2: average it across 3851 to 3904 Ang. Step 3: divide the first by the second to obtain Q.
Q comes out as 1.8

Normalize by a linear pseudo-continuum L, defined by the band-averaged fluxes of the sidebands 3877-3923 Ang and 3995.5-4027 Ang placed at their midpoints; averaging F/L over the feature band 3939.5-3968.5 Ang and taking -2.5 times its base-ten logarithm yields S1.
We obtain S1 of 0.48 mag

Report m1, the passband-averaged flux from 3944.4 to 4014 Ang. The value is 32.4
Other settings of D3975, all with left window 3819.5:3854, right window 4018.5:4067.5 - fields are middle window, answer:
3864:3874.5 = 0.9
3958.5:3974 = 8.0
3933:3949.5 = 6.7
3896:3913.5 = -2.1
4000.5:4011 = -1.7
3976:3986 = -0.7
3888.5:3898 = -2.5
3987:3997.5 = -2.1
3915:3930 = 2.2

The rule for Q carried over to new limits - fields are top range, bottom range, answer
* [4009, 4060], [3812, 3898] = 2.57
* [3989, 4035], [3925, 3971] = 2.37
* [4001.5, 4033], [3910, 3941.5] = 2.20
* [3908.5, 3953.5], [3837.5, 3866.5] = 1.30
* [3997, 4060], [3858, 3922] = 1.93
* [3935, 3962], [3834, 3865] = 1.41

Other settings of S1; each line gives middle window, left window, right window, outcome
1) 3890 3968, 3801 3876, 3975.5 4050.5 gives 0.29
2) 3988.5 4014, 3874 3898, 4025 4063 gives -0.17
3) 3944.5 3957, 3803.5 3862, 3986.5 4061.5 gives 0.19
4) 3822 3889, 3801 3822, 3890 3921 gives 0.47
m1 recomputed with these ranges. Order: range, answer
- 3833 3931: 20.6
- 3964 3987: 25.5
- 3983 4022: 43.8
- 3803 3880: 17.1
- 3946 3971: 21.6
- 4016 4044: 44.9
